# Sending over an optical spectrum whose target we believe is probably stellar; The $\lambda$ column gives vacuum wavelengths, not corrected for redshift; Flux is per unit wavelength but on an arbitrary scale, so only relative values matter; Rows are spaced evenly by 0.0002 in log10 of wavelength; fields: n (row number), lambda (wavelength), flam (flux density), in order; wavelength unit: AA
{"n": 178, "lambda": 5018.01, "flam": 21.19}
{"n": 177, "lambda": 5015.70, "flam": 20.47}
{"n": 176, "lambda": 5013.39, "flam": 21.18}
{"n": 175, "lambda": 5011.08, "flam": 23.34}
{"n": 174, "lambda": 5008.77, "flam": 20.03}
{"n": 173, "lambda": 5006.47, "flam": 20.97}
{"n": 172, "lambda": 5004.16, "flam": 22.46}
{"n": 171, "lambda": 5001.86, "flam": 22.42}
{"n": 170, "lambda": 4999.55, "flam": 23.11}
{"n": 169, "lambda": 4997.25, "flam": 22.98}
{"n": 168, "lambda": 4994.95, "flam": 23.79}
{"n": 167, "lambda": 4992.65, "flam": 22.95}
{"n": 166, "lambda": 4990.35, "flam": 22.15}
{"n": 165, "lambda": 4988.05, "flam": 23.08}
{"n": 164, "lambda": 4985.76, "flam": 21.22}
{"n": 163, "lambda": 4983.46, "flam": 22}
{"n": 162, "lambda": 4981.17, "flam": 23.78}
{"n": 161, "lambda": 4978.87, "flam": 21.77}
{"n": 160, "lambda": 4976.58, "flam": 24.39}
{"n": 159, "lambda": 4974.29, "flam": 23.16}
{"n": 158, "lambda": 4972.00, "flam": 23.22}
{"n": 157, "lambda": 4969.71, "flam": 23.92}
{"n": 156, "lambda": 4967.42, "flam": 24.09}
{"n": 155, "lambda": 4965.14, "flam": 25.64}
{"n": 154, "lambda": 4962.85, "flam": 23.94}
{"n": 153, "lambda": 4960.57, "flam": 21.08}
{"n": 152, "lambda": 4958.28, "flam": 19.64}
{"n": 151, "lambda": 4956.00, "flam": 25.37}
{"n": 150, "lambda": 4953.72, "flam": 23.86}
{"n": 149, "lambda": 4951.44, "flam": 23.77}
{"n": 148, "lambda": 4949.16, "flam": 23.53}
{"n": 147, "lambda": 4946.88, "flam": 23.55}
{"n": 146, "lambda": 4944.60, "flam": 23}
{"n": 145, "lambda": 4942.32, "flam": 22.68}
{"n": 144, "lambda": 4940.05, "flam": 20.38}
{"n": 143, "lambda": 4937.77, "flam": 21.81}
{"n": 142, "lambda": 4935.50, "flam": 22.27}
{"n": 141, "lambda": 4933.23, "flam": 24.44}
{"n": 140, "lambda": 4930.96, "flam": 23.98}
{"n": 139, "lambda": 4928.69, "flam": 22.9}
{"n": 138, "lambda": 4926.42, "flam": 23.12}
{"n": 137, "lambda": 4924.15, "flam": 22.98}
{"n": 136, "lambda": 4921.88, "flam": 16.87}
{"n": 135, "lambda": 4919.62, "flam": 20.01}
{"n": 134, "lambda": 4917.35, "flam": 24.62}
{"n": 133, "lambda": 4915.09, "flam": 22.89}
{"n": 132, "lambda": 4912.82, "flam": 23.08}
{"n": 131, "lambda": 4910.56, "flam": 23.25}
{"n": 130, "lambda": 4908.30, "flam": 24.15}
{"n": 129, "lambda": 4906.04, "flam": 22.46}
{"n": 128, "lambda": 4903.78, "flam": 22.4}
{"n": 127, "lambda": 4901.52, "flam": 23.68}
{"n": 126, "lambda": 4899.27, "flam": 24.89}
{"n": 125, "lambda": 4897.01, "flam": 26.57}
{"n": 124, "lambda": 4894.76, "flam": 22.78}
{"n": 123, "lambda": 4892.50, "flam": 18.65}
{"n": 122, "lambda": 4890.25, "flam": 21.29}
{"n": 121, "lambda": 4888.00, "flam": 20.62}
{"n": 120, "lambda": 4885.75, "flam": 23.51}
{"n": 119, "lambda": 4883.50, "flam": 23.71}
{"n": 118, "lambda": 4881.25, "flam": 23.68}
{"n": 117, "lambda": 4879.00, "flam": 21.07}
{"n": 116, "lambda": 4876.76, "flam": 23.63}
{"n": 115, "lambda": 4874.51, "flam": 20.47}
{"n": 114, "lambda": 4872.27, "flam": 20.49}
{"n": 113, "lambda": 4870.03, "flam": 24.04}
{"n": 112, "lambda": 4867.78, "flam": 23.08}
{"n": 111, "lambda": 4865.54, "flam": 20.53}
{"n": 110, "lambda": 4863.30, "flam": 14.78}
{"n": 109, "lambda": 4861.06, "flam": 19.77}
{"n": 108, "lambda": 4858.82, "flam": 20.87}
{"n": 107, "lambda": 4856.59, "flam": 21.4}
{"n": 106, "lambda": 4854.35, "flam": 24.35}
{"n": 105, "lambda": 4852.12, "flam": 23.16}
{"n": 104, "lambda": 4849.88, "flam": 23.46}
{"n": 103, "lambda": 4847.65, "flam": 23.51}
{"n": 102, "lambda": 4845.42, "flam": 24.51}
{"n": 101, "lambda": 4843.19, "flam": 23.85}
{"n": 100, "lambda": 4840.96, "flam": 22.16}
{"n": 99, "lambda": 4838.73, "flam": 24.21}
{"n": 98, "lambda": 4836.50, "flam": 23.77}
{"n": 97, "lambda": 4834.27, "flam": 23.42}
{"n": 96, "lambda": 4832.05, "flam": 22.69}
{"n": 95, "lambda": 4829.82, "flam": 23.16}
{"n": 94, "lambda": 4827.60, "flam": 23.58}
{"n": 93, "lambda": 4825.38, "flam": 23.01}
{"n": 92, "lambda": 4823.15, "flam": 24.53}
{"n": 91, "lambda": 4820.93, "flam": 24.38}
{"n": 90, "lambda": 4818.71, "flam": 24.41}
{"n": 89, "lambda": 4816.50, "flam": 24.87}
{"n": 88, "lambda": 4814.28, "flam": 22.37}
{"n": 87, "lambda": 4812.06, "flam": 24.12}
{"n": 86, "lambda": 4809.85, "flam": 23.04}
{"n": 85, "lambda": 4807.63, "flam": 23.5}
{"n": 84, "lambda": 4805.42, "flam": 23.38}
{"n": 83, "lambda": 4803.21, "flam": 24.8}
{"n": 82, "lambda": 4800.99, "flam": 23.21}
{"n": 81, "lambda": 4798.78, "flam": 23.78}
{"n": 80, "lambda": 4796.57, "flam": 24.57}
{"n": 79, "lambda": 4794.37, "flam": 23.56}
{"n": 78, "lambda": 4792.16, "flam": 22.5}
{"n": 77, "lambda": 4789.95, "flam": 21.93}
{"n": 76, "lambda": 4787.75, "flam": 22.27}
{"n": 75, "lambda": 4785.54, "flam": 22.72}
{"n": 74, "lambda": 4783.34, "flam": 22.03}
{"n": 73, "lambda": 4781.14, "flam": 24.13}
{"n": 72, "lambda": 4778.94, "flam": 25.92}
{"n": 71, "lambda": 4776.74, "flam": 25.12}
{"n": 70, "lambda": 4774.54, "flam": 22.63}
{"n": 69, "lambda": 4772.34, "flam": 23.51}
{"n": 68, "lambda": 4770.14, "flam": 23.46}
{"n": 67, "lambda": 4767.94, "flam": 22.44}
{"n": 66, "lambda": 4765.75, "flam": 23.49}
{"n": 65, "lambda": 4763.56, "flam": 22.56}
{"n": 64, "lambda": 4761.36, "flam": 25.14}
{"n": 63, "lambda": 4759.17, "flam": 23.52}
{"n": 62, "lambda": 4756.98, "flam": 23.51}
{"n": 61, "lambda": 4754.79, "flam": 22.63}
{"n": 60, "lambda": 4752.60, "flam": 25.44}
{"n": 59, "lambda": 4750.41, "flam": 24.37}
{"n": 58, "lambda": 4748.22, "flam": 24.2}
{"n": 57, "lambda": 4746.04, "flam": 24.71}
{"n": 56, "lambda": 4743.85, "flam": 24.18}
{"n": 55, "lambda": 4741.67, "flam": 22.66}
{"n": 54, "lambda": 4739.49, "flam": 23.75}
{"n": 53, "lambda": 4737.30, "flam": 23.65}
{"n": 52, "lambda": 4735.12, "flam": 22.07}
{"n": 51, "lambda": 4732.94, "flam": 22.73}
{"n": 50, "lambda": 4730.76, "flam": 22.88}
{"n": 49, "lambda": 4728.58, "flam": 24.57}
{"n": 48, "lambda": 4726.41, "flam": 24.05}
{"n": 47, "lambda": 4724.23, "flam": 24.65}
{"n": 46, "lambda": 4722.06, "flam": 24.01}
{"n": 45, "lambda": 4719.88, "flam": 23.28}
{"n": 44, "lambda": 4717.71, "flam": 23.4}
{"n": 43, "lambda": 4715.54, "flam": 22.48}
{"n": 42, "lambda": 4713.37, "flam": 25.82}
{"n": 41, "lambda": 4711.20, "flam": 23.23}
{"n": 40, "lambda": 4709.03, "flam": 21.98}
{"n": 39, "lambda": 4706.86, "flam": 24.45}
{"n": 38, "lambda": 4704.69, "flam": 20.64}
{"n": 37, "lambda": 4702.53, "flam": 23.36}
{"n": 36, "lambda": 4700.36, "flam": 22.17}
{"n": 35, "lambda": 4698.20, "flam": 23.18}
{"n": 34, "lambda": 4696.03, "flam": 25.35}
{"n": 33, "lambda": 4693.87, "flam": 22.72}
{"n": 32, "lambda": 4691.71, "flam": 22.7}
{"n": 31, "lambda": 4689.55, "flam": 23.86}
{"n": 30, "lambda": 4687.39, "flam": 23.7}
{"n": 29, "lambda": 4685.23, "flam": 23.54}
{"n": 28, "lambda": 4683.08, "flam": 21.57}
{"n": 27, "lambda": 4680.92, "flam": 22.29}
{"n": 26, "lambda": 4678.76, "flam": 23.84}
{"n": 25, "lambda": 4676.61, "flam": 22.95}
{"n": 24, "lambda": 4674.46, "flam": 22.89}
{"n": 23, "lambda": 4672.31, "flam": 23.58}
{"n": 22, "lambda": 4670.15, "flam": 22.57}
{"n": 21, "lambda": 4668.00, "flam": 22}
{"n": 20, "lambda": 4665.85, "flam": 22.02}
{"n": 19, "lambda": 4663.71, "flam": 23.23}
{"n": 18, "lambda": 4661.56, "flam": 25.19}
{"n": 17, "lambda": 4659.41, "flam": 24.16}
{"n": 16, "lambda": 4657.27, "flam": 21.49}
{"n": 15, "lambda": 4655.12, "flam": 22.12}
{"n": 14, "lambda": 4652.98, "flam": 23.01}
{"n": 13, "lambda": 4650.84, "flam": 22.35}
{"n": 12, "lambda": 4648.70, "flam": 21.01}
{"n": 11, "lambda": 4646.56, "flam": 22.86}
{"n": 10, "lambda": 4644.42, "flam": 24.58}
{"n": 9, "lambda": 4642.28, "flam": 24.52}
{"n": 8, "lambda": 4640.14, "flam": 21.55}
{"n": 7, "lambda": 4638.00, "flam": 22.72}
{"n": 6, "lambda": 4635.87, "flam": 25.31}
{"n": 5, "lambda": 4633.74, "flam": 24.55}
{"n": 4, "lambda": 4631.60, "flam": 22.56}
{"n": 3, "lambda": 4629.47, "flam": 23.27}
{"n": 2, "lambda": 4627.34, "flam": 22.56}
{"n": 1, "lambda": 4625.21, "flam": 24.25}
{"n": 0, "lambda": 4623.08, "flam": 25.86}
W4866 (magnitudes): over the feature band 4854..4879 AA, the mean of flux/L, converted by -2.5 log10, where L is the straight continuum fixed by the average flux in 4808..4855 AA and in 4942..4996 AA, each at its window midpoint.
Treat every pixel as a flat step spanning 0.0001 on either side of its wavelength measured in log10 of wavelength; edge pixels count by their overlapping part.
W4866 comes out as 0.12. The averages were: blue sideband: 23.6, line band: 21.1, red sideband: 23.2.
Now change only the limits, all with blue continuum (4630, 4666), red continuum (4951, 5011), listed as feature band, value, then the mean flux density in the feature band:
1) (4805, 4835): -0.03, 23.6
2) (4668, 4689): 0.01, 23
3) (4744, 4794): -0.02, 23.6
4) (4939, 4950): 0.01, 22.6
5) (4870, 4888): 0.03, 22.4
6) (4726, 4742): -0.01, 23.3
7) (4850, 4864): 0.09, 21.1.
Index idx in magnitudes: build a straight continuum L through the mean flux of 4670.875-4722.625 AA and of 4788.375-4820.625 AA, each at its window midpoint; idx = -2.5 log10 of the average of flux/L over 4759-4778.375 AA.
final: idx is -0.01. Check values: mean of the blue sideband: 23.2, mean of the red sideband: 23.6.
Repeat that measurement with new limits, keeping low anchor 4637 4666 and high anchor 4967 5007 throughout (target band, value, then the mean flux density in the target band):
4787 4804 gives -0.019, 23.3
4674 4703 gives -0.010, 23.2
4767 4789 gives -0.024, 23.4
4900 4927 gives 0.019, 22.5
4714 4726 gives -0.035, 23.7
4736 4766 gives -0.043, 23.8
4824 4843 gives -0.018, 23.3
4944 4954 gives -0.031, 23.5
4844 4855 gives -0.041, 23.8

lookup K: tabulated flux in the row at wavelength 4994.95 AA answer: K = 23.79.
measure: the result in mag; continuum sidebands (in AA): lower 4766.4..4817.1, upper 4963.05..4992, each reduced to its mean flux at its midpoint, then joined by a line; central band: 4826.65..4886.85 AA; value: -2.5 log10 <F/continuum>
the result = 0.04 mag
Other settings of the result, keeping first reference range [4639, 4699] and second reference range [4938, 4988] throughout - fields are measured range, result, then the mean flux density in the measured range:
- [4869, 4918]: 0.01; 22.8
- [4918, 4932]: 0.06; 21.7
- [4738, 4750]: -0.04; 23.9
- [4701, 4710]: 0.02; 22.6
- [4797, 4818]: -0.03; 23.7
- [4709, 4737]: -0.02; 23.5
